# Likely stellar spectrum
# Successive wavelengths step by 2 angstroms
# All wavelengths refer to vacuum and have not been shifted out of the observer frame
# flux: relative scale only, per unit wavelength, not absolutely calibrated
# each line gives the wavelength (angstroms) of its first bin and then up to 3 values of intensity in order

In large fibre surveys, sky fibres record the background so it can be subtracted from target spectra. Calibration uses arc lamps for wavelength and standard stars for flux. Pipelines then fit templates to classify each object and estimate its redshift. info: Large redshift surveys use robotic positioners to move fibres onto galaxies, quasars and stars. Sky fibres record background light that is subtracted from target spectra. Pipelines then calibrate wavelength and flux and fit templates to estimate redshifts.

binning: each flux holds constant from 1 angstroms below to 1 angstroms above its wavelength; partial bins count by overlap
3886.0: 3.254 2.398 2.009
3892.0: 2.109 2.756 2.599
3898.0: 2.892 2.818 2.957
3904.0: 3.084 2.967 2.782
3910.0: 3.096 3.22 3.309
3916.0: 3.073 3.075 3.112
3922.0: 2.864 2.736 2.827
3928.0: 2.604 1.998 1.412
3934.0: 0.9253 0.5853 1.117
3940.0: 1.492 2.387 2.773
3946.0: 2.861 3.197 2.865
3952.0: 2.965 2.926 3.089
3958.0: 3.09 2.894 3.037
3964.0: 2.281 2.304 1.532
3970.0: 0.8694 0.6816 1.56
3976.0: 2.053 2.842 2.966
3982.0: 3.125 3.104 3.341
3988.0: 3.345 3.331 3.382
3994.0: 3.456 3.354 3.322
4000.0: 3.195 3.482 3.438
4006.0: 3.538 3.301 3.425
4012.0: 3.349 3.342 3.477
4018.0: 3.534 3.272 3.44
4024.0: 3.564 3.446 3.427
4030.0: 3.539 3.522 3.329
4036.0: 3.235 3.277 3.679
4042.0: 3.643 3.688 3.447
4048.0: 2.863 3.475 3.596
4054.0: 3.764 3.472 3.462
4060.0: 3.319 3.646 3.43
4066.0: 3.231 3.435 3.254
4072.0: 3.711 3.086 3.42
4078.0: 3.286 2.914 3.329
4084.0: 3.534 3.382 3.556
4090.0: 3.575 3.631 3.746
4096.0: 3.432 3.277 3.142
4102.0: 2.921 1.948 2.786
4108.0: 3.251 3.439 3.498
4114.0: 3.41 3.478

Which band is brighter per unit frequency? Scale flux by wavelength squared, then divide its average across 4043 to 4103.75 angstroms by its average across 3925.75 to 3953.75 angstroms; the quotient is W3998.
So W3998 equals 1.7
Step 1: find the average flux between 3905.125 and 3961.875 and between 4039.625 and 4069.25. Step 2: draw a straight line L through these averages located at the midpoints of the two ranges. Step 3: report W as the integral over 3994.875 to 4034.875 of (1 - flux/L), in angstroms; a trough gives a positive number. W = -3.0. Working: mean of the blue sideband 2.59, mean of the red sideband 3.47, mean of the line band 3.42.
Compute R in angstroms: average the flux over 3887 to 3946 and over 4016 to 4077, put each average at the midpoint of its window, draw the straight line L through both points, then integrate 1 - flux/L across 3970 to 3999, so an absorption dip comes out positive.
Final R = 2.1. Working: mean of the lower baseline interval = 2.49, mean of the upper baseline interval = 3.44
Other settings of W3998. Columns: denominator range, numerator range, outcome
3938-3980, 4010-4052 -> 1.50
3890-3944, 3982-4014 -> 1.40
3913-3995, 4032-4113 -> 1.41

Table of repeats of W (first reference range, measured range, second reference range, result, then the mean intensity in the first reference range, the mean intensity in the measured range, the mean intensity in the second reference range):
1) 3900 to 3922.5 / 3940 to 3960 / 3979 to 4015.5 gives 2.1 angstroms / 3.04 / 2.83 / 3.32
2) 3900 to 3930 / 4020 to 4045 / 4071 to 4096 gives -1.5 angstroms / 2.94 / 3.47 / 3.43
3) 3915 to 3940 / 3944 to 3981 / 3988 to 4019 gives 3.3 angstroms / 2.17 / 2.45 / 3.39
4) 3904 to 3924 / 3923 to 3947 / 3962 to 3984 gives 6.5 angstroms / 3.04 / 1.98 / 2.12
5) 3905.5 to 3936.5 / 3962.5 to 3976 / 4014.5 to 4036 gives 6.1 angstroms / 2.56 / 1.63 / 3.44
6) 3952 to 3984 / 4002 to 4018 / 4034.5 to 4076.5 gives -2.9 angstroms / 2.39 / 3.42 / 3.43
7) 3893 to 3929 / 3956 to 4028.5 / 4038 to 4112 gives 4.0 angstroms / 2.93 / 2.97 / 3.36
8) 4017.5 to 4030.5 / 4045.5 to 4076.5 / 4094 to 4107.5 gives -1.7 angstroms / 3.45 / 3.41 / 2.99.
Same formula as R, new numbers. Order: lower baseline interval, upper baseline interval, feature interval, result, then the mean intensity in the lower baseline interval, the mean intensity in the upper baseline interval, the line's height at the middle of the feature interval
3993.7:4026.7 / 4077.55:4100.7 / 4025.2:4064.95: -0.7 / 3.41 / 3.41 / 3.41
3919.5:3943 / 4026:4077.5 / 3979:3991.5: -2.7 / 1.98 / 3.44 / 2.63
